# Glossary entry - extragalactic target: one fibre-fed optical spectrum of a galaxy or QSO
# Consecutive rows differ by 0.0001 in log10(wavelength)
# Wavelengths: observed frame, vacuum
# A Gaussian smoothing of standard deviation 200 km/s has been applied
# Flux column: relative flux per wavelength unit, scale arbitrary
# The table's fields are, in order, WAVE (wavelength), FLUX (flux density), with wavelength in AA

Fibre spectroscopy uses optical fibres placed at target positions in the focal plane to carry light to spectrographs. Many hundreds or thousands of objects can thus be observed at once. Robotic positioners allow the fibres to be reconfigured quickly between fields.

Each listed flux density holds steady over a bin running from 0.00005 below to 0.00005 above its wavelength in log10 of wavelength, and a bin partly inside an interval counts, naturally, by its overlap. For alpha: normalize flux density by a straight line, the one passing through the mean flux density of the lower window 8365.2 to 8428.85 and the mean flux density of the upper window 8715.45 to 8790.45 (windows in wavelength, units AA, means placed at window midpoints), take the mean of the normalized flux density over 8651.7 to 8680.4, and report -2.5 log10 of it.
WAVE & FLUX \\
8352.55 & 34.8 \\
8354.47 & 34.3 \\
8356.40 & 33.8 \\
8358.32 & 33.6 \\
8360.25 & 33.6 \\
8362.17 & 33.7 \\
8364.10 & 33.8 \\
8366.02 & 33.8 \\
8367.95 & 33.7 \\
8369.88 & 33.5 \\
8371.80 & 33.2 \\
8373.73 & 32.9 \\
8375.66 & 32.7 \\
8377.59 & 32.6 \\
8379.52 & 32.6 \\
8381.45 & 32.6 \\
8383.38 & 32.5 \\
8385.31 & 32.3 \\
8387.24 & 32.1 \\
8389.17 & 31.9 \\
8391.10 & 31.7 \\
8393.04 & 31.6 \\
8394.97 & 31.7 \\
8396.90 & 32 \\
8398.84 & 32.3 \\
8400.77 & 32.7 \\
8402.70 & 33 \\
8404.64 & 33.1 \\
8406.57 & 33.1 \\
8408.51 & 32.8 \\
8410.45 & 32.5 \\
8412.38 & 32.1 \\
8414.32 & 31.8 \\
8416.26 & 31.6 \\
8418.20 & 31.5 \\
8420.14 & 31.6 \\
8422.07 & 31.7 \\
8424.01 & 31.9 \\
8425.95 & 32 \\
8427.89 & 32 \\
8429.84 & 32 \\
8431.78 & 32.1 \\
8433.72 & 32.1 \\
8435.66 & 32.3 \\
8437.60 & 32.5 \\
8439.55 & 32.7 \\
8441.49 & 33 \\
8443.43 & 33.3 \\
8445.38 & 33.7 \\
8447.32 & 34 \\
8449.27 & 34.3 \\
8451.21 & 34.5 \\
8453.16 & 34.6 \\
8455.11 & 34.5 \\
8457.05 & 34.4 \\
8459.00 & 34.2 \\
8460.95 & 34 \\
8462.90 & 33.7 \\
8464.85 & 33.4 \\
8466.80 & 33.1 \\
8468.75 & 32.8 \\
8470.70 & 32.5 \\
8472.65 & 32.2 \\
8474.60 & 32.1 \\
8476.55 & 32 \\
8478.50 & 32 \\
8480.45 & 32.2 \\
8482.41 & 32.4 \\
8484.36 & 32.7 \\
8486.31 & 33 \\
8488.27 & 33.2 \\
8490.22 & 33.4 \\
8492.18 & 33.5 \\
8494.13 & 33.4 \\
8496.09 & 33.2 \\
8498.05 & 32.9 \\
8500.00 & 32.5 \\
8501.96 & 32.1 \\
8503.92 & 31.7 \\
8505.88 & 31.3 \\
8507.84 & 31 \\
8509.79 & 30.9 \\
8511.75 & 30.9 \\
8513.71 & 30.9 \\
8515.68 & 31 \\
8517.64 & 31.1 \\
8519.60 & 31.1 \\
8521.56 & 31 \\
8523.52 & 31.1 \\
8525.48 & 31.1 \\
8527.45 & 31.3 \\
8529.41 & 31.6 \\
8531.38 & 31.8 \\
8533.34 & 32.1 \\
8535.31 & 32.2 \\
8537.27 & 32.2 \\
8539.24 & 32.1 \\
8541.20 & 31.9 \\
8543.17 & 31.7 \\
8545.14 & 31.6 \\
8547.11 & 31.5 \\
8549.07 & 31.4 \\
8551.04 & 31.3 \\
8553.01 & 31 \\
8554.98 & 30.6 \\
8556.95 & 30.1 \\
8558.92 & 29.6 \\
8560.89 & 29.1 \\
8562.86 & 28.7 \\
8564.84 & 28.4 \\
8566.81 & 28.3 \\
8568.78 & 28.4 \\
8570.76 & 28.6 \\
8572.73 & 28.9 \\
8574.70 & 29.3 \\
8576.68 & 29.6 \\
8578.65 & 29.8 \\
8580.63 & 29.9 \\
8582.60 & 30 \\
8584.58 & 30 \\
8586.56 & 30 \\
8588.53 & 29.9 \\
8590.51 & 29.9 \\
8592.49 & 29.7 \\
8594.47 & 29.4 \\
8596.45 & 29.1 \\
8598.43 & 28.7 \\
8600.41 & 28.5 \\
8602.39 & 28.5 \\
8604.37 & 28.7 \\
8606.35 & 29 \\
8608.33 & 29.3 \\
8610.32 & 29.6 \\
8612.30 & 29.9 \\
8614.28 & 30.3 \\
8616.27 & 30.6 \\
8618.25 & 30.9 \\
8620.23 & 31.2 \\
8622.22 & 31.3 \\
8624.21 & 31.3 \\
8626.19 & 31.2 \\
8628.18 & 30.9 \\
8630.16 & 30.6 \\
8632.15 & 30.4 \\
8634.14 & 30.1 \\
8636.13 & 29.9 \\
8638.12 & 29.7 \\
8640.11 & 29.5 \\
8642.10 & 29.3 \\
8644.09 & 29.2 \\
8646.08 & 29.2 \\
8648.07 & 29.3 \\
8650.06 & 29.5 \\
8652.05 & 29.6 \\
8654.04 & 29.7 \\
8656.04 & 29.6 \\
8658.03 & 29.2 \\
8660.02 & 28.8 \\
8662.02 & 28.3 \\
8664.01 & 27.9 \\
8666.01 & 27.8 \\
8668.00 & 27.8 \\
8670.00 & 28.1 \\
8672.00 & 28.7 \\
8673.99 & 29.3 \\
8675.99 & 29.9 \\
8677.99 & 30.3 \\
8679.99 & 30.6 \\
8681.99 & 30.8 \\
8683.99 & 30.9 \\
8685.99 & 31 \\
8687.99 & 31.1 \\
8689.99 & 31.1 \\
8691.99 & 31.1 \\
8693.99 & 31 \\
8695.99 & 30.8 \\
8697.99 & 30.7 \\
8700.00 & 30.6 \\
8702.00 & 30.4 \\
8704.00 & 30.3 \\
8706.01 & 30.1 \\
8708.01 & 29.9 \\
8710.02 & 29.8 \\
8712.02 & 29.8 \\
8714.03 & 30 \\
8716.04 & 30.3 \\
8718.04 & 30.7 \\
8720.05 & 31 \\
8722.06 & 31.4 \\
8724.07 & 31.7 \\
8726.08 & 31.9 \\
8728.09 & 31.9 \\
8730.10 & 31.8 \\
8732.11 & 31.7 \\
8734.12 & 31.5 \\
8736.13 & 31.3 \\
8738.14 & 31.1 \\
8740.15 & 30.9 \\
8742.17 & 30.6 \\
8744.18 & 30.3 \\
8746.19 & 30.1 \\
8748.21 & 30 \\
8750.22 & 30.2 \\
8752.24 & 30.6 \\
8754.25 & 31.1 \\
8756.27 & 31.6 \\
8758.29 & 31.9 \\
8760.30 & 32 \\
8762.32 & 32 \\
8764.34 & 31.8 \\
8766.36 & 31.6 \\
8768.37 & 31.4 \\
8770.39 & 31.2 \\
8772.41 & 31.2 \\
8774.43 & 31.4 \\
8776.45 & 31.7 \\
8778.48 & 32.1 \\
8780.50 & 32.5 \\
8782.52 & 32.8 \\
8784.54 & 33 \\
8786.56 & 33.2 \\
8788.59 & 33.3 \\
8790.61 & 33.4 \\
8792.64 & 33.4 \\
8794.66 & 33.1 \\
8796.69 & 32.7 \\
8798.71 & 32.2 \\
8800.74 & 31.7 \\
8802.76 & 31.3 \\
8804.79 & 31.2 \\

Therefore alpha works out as 0.10 mag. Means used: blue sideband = 32.4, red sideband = 31.5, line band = 29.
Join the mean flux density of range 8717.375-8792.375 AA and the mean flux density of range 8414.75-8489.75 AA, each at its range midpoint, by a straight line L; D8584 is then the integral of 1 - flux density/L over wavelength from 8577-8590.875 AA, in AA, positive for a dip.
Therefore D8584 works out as 1.0 AA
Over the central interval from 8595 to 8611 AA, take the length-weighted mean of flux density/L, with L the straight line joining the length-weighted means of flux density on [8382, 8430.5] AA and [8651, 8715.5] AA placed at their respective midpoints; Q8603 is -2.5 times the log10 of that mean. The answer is 0.06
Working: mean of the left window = 32.1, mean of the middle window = 28.9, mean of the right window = 29.8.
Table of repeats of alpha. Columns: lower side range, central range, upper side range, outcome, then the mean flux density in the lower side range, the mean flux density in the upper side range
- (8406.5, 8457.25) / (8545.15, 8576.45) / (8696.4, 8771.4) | 0.08 mag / 32.7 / 31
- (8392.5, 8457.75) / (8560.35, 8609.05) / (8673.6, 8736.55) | 0.09 mag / 32.7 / 30.8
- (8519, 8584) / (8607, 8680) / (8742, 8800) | 0.05 mag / 30.5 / 31.8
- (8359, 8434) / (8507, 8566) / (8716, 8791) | 0.04 mag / 32.5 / 31.5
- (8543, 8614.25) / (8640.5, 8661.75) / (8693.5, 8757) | 0.03 mag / 29.7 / 30.8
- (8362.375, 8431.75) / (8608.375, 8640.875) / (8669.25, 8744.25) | 0.02 mag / 32.4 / 30.7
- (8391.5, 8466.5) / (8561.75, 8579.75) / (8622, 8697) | 0.08 mag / 32.8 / 29.9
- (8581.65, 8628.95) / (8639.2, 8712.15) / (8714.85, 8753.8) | 0.03 mag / 29.9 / 31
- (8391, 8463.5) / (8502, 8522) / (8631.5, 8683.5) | 0.01 mag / 32.8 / 29.3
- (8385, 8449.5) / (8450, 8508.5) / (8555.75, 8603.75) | -0.06 mag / 32.4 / 29.3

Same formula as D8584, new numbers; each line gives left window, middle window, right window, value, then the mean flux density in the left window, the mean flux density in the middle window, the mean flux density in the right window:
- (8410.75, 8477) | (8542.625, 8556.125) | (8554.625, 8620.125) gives -0.4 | 32.8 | 31.3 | 29.4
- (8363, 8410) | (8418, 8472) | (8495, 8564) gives -1.6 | 32.7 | 33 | 31.3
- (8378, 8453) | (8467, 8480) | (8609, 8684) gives -0.2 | 32.5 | 32.3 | 29.7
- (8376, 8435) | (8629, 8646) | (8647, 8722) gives 0.3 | 32.2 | 29.8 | 29.9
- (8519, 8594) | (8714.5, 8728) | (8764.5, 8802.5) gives 0.3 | 30.4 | 31.2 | 32.3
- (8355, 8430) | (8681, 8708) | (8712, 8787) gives 0.7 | 32.6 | 30.7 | 31.4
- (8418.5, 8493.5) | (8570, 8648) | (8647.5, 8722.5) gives 2.8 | 32.9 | 29.8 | 29.9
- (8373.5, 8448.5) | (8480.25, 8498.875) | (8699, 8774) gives -0.6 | 32.4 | 33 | 31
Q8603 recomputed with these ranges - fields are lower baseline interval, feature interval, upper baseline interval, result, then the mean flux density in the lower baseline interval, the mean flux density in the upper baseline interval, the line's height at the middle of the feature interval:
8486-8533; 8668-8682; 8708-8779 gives 0.07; 31.9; 31.1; 31.3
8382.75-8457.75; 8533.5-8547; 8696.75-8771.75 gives 0.00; 32.6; 31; 32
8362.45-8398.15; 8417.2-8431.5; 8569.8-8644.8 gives 0.01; 32.6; 29.8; 32.1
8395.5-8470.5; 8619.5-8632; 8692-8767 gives 0.02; 32.9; 30.9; 31.6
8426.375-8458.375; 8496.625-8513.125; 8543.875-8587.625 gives -0.01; 33.2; 29.8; 31.5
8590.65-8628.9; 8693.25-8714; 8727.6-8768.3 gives 0.02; 29.9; 31.2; 30.8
